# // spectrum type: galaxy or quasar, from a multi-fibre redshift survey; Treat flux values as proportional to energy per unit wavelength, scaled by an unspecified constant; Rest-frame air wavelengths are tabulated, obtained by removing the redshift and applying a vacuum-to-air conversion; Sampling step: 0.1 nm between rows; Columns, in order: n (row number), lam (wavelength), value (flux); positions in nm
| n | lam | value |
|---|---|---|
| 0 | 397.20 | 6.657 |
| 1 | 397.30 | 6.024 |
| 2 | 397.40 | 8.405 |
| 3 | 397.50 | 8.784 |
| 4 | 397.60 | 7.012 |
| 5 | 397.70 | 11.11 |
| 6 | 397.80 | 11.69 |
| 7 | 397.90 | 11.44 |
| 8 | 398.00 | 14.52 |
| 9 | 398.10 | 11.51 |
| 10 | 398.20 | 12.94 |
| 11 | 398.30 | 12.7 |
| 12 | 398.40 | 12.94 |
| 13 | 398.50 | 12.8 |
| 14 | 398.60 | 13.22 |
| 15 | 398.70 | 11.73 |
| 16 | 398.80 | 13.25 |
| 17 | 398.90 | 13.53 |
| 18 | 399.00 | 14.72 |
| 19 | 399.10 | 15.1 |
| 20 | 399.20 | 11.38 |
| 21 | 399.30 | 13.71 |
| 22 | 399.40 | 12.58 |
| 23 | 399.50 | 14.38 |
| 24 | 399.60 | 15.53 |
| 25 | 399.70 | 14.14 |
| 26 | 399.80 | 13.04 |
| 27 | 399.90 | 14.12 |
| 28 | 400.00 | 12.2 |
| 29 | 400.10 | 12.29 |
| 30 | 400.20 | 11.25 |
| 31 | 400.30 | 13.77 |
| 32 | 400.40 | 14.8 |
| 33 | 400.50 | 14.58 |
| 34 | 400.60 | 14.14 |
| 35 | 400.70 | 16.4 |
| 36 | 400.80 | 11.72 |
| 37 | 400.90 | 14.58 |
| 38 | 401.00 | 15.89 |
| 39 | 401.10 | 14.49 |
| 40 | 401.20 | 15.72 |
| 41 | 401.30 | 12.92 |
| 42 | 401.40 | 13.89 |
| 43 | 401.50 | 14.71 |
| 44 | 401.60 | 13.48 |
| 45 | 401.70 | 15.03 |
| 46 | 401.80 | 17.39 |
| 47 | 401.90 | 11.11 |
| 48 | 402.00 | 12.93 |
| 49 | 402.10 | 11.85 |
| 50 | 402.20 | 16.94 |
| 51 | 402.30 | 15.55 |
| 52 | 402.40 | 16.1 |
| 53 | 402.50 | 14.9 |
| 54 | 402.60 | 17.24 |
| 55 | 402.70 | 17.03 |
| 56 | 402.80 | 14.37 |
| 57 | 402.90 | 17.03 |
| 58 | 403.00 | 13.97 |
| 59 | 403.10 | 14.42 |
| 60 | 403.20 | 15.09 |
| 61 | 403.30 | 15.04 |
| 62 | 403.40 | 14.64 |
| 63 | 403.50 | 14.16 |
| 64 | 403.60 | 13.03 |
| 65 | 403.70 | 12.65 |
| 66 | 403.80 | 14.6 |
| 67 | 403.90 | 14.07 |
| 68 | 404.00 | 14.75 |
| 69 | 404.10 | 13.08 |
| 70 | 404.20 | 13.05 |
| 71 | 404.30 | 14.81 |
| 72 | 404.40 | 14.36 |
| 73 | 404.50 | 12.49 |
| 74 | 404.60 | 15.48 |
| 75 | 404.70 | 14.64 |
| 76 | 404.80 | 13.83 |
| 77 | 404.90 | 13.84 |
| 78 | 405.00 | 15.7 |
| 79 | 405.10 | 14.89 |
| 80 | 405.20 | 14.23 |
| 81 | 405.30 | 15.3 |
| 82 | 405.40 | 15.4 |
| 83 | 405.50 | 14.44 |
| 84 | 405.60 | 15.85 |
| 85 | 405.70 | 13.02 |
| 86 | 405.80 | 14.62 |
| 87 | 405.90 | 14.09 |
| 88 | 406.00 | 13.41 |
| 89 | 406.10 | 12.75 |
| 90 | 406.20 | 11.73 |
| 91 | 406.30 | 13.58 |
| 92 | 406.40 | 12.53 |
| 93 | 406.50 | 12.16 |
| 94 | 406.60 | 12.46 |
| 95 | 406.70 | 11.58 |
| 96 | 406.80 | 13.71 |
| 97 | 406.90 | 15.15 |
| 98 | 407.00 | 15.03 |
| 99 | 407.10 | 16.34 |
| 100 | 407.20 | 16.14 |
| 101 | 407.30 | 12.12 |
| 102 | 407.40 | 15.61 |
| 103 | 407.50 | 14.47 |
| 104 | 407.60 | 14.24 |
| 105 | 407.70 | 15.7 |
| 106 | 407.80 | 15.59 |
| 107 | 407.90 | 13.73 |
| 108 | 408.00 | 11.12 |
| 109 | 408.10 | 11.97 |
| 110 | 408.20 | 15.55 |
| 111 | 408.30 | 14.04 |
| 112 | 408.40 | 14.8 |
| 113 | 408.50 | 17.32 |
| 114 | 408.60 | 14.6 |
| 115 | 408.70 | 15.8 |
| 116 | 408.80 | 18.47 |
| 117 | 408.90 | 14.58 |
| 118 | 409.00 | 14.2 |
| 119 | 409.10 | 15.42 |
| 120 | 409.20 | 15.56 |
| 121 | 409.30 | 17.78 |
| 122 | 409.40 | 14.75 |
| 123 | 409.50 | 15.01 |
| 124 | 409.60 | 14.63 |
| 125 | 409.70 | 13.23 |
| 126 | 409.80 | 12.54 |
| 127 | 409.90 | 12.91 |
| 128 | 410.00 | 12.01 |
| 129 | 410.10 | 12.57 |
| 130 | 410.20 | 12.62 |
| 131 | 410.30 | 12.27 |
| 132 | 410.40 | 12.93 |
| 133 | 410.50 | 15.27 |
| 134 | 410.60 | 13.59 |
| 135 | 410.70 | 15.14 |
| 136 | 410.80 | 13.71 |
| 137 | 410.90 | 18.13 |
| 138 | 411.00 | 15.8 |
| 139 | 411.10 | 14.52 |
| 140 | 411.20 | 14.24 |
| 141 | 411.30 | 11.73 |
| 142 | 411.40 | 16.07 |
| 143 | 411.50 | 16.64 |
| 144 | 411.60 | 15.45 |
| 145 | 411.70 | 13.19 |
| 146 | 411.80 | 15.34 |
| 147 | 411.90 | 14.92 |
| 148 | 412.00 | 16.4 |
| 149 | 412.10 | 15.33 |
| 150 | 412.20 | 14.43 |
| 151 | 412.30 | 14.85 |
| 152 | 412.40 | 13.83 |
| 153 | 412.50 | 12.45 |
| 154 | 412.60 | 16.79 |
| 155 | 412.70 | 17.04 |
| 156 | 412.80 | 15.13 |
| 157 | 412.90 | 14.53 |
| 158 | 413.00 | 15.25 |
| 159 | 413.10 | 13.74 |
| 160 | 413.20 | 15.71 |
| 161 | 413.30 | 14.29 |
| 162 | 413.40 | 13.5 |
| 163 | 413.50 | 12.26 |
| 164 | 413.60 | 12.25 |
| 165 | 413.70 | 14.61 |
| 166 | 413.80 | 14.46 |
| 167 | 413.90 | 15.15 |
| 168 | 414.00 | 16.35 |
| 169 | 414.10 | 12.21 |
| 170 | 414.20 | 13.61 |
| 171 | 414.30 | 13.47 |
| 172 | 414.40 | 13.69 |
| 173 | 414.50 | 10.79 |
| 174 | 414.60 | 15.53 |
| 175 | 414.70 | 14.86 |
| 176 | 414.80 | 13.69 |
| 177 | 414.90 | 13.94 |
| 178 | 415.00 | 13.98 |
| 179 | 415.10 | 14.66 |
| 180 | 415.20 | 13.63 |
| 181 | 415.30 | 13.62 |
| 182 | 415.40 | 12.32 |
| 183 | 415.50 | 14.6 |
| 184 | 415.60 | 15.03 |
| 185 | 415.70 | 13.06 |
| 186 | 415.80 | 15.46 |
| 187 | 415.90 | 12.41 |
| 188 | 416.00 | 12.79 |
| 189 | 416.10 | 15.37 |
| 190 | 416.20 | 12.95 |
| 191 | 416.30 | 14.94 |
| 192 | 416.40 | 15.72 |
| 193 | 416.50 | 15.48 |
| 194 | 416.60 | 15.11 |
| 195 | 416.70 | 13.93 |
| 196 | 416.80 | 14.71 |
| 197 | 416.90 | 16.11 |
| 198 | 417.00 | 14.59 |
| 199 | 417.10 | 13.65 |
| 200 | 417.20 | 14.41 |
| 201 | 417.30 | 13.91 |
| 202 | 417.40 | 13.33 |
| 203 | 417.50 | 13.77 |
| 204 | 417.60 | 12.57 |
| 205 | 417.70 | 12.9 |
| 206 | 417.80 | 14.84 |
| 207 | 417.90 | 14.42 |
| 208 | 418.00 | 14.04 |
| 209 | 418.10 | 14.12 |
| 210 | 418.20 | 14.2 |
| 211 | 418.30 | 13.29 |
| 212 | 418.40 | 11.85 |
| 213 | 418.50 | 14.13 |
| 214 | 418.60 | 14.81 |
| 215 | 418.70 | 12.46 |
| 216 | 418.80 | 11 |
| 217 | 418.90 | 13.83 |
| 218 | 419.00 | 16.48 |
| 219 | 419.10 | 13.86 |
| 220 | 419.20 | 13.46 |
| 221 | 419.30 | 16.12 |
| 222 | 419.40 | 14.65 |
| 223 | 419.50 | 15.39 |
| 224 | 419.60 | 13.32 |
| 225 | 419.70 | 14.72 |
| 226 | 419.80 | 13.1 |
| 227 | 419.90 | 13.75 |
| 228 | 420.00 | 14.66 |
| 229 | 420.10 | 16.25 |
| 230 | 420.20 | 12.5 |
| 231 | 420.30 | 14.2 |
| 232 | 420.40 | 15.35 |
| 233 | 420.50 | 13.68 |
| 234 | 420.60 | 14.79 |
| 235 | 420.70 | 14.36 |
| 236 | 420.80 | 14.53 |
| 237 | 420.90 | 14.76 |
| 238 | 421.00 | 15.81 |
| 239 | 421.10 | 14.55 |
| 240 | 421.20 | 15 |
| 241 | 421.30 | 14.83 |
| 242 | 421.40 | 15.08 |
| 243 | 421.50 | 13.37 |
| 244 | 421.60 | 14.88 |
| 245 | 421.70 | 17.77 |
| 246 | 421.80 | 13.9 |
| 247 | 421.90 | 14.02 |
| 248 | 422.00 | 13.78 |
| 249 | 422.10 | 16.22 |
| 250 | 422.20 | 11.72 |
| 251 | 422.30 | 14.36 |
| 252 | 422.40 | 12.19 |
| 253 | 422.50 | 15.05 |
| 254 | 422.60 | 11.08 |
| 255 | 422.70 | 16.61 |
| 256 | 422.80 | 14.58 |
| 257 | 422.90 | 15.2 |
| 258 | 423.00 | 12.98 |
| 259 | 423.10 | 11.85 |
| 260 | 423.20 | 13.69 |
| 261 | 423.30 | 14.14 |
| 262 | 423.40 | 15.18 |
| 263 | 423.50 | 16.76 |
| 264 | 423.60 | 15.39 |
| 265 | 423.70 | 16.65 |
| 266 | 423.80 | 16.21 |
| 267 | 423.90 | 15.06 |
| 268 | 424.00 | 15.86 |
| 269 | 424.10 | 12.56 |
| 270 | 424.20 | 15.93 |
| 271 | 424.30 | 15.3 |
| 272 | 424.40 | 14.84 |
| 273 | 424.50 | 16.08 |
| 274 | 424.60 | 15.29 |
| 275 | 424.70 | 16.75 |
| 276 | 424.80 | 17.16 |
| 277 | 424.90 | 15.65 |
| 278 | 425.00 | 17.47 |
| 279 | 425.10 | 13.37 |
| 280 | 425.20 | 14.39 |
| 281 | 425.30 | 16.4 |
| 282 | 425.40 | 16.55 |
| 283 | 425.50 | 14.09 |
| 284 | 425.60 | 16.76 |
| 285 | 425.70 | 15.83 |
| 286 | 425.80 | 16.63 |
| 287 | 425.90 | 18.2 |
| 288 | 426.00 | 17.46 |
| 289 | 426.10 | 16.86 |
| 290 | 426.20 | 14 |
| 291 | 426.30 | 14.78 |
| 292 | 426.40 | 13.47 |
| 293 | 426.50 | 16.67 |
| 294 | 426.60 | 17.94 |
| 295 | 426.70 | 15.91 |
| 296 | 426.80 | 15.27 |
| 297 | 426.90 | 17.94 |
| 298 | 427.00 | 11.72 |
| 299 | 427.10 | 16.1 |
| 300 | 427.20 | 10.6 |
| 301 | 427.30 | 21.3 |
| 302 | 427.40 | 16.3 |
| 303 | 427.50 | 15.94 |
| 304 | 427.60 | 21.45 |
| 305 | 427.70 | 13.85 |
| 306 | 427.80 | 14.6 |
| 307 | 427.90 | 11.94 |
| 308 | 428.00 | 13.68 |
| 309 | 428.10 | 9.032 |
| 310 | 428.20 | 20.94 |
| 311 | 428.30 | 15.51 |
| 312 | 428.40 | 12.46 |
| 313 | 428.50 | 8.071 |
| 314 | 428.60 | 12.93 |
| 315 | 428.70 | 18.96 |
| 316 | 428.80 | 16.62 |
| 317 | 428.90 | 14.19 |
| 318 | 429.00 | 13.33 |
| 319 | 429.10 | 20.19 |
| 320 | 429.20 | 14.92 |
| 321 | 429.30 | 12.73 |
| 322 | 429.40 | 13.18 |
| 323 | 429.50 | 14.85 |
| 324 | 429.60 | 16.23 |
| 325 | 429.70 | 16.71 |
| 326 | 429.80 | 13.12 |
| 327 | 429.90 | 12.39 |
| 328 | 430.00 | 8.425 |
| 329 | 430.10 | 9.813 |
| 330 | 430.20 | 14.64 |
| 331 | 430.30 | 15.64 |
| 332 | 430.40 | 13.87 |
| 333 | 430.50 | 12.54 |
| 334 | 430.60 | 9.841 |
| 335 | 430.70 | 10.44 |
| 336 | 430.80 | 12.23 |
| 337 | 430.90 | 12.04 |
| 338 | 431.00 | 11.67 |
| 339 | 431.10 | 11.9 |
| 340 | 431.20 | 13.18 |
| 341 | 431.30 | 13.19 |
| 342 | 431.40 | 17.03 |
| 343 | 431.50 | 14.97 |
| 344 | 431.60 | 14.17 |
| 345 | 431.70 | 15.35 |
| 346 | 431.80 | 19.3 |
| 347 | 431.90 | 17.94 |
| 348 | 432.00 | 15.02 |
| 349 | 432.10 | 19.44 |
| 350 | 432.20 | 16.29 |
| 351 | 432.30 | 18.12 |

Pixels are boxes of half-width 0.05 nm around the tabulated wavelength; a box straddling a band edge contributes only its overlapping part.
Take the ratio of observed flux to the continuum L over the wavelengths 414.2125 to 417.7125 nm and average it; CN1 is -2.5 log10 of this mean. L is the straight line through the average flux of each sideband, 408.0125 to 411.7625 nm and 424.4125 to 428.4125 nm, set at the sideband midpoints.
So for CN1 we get 0.069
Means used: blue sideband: 14.5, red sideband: 15.7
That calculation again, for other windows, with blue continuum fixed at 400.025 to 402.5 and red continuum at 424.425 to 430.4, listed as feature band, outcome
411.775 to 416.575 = 0.03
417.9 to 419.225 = 0.09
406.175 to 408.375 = 0.04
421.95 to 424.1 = 0.04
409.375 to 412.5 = 0.02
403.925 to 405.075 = 0.01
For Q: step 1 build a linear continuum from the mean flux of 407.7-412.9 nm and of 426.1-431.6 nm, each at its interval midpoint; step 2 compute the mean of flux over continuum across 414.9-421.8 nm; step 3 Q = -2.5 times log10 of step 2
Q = 0.02 mag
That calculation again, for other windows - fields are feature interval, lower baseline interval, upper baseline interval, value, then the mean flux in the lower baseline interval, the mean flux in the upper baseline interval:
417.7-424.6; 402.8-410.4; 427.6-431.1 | -0.04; 14.2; 13.7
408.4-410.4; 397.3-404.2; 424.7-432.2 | -0.04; 13.6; 14.9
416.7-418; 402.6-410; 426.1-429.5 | 0.05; 14.4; 15.1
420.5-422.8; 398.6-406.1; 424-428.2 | 0.06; 14.2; 15.6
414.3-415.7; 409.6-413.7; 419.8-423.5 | 0.04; 14.3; 14.4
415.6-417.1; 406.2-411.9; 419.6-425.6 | 0.01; 14.4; 14.8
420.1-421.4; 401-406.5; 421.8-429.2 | 0.03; 14.4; 15.2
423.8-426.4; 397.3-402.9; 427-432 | -0.11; 13.5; 14.3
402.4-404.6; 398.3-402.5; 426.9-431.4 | -0.05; 13.9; 14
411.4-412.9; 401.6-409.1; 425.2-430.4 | -0.04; 14.4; 15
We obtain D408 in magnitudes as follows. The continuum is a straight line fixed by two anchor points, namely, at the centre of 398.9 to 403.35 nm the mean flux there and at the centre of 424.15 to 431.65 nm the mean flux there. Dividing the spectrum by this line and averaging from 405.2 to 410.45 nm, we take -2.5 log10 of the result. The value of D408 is 0.02 mag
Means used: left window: 14.3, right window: 14.8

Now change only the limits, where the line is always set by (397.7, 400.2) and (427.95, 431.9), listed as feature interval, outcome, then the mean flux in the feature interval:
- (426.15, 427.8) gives -0.14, 15.8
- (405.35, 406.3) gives -0.05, 13.9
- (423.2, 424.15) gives -0.11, 15.2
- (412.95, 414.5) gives -0.04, 13.9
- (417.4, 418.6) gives -0.01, 13.7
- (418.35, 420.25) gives -0.03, 14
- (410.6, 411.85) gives -0.12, 14.9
